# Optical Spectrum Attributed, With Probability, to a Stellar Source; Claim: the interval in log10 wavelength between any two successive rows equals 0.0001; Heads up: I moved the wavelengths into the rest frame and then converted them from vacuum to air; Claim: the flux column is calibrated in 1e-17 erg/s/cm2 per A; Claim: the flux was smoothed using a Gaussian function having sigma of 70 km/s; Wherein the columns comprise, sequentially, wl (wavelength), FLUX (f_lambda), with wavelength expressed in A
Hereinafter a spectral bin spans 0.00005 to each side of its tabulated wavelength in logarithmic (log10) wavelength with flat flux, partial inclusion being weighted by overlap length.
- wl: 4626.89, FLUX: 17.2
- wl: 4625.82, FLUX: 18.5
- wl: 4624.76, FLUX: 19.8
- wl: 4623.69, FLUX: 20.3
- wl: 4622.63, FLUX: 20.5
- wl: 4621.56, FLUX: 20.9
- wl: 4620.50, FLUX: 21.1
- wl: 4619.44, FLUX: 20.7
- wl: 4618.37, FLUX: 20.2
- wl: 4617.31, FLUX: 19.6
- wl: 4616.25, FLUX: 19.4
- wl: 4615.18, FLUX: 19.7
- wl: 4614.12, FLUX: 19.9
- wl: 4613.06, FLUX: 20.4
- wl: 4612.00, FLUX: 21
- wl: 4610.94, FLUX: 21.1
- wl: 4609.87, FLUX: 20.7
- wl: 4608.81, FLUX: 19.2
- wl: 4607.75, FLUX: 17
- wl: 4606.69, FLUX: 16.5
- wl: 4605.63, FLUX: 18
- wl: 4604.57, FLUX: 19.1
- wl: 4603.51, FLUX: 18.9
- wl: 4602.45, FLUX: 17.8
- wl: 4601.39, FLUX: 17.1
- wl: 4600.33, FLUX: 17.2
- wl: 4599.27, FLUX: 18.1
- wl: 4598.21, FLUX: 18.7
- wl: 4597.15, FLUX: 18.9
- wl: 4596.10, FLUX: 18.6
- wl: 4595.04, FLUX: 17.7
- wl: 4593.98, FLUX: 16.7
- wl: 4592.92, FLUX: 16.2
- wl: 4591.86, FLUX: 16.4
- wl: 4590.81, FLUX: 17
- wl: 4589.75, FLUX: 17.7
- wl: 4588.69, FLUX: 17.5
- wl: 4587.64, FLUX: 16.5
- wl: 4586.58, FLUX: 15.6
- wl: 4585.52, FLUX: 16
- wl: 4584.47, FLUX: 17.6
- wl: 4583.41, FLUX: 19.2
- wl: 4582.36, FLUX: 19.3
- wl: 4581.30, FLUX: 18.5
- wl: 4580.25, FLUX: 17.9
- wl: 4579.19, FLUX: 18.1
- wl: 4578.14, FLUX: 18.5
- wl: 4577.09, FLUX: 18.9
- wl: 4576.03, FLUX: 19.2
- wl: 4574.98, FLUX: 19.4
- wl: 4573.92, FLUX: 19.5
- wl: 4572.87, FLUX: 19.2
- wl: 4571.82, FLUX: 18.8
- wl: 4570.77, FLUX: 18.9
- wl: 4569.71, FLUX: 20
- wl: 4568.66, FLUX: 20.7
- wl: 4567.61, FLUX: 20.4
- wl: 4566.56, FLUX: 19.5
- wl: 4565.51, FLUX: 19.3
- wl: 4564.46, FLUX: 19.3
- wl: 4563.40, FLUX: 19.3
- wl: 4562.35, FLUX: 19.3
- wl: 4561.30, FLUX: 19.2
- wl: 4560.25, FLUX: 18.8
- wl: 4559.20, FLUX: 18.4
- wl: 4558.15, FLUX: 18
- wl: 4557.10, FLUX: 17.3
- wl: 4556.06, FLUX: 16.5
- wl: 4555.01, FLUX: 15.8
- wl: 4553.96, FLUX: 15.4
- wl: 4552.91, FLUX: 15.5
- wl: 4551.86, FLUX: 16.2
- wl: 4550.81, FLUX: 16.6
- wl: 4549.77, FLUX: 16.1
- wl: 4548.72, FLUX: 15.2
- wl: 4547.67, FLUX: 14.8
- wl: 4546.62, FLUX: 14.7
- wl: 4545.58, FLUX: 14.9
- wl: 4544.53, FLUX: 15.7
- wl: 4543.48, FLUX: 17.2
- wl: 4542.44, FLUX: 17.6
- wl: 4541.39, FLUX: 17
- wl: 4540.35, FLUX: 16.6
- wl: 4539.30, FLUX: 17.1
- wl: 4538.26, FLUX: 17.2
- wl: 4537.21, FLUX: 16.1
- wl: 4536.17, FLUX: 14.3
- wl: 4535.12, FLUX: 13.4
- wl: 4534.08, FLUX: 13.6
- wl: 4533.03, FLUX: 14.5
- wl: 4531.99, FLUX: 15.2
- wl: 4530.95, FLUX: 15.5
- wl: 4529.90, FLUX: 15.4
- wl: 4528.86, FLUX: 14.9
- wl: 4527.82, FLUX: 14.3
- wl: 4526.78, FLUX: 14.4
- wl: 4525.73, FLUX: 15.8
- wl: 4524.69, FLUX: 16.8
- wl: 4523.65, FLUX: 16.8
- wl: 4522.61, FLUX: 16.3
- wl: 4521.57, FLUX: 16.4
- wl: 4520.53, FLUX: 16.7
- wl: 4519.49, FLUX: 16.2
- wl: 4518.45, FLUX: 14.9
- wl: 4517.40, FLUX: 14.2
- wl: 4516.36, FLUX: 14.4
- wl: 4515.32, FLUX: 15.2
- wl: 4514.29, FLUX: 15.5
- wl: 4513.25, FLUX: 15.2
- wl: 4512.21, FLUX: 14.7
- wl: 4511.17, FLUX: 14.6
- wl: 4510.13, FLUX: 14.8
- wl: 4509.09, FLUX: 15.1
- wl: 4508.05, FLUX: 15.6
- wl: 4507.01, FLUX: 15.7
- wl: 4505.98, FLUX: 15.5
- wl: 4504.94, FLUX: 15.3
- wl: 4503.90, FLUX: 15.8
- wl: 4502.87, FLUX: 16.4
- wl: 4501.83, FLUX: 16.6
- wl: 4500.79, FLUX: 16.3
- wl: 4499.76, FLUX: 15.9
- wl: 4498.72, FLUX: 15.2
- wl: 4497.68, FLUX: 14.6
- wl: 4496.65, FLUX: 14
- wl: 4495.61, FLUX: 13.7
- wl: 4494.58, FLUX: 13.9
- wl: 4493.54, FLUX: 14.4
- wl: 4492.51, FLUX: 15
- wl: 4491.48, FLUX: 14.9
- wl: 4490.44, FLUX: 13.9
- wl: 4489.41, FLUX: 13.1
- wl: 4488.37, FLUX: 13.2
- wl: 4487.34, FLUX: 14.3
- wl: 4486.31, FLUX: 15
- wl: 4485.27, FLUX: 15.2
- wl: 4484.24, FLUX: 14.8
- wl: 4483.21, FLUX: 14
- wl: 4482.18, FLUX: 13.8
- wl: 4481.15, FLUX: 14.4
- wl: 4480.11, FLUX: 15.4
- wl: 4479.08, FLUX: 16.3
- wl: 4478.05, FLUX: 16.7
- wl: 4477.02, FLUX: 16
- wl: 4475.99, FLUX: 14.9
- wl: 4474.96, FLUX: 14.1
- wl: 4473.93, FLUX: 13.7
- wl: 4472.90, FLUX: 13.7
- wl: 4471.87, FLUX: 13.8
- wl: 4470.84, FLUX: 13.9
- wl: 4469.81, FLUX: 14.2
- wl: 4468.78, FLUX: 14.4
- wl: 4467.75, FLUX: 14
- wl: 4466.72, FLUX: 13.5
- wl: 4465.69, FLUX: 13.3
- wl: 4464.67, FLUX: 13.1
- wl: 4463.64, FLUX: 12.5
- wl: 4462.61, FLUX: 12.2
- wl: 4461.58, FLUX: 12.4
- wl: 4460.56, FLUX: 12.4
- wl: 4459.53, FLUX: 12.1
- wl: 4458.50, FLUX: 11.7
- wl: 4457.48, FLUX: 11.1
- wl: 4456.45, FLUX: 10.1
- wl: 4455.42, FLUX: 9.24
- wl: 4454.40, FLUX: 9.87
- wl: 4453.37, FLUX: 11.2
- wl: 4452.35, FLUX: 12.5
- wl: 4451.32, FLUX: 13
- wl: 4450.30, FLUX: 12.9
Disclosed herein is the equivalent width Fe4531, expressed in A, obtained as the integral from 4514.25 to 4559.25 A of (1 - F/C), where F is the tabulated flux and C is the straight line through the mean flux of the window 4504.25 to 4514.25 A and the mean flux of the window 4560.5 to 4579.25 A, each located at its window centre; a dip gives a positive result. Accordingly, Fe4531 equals 3.4 A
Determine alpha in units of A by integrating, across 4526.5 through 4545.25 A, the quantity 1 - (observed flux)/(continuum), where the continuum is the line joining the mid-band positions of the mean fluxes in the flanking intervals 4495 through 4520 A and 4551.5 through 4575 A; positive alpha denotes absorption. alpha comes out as 1.46 A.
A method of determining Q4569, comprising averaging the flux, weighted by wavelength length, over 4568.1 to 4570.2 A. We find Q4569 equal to 20.4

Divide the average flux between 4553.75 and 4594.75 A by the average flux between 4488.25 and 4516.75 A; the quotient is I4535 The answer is 1.22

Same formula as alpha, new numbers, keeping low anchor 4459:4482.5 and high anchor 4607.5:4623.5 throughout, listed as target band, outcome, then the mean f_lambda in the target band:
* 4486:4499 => 0.6 A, 14.2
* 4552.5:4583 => -0.8 A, 18.6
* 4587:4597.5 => 1.0 A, 17.3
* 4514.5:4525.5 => 0.2 A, 15.8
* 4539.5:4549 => 0.6 A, 16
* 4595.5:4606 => 0.7 A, 18.2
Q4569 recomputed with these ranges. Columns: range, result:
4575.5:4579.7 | 18.7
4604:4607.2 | 17.9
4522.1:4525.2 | 16.7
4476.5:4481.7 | 15.7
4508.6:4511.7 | 14.8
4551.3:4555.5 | 15.7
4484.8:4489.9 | 14.1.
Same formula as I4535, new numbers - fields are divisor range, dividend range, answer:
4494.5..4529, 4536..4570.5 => 1.13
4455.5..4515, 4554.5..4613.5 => 1.29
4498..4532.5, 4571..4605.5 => 1.16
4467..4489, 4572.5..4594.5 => 1.23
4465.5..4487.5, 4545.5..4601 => 1.23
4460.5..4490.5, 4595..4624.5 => 1.37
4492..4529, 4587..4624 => 1.22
